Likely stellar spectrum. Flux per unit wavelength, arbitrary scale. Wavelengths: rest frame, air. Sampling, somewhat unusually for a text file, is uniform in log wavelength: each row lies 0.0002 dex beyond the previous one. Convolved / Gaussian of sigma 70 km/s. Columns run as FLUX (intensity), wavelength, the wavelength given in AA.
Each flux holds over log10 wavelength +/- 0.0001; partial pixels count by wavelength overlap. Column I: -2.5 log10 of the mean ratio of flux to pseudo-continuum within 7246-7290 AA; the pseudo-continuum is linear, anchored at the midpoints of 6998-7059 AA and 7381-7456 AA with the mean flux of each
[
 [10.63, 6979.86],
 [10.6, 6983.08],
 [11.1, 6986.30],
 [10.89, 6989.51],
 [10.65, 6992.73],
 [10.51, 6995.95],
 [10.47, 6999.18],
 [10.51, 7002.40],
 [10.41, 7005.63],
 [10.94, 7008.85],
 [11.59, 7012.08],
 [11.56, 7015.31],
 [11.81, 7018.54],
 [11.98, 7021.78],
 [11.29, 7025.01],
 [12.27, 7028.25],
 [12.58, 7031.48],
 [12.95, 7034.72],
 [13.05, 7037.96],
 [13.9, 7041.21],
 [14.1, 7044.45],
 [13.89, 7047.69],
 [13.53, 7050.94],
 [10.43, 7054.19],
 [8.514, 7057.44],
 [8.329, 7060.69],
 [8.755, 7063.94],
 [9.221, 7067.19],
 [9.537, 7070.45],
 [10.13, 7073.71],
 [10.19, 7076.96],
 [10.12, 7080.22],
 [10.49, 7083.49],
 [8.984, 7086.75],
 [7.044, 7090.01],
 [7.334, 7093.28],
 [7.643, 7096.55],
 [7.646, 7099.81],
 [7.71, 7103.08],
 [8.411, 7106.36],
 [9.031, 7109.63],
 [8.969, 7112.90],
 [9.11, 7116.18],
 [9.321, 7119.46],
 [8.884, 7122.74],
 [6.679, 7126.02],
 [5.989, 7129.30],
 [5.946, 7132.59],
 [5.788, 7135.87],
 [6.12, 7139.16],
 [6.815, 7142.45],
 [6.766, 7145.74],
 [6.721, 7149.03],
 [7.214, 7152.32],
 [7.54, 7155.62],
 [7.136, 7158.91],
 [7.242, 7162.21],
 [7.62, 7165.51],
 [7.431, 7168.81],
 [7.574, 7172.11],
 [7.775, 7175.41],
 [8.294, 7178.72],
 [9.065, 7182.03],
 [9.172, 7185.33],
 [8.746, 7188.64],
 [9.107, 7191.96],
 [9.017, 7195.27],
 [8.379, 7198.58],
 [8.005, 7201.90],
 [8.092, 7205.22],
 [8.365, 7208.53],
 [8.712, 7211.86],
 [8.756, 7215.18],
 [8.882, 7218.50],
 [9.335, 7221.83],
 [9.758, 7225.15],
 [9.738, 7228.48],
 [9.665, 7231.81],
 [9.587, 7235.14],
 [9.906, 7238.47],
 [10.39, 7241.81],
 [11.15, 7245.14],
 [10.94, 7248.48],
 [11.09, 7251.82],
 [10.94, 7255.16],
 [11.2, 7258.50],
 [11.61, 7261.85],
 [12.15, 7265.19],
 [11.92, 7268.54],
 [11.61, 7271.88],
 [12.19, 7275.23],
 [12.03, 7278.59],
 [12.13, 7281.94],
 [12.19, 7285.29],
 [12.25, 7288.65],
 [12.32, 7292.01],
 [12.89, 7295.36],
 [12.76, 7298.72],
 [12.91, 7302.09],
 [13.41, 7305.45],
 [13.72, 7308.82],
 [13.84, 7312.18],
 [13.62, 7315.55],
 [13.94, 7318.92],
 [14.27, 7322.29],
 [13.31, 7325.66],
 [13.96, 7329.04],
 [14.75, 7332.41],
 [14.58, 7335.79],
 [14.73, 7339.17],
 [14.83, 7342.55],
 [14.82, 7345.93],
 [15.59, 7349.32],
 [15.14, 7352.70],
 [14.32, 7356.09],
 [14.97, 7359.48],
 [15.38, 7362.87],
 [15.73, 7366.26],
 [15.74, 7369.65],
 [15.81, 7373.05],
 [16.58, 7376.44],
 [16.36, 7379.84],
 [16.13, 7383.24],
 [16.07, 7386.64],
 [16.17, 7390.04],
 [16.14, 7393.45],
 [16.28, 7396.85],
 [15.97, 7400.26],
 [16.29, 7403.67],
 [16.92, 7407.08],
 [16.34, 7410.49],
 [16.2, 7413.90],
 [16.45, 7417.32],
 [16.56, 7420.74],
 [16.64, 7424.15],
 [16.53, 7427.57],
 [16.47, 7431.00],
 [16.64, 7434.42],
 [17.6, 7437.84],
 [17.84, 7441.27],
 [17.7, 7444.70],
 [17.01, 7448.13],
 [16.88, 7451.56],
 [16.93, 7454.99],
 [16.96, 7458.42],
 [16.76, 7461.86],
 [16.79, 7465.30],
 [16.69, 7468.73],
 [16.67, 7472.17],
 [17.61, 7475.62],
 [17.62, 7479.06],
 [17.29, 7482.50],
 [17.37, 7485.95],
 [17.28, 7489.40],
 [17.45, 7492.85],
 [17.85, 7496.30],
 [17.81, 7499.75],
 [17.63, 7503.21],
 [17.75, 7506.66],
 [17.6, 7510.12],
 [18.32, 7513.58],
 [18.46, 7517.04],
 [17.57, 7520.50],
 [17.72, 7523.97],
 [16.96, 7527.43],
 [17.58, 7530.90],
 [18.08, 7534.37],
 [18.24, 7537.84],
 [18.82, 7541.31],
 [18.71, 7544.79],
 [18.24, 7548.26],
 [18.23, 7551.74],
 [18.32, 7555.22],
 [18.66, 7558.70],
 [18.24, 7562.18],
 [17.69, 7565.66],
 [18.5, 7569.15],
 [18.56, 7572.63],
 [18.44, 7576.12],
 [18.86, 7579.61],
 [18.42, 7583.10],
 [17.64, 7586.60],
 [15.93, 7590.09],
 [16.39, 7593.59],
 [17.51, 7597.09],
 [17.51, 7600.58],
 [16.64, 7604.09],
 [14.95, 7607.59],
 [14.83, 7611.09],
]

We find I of 0.26 mag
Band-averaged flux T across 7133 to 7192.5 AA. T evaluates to 7.5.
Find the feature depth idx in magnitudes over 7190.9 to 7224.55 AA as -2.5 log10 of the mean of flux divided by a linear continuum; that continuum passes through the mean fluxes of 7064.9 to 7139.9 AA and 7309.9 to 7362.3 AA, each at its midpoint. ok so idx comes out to 0.26 mag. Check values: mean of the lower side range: 8.3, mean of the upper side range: 14.5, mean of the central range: 8.69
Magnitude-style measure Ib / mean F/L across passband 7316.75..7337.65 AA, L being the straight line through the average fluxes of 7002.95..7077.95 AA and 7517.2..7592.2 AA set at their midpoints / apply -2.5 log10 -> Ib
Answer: 0.07 mag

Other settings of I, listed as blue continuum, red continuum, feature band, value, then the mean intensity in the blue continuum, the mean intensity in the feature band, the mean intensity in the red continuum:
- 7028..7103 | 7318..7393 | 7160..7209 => 0.44 mag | 10.4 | 8.24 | 15.2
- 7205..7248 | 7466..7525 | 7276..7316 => -0.11 mag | 9.5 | 12.8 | 17.6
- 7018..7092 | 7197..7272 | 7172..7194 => 0.19 mag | 11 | 8.61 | 9.98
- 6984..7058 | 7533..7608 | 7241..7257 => 0.29 mag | 11.7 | 10.9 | 17.9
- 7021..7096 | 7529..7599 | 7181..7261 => 0.35 mag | 10.7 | 9.53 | 18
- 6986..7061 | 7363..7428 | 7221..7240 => 0.41 mag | 11.6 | 9.68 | 16.2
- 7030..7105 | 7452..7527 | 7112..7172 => 0.50 mag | 10.2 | 7.28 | 17.4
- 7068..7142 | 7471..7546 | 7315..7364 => -0.06 mag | 8.22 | 14.6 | 17.7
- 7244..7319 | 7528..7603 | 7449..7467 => -0.07 mag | 12.3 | 16.9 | 18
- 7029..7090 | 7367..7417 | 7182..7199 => 0.41 mag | 10.9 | 8.94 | 16.2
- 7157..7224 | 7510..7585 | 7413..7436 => -0.12 mag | 8.35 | 16.5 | 18.2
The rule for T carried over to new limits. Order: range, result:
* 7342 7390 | 15.6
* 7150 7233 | 8.41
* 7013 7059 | 12.3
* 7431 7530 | 17.4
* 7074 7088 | 9.99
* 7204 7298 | 10.7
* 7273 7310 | 12.6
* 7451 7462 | 16.9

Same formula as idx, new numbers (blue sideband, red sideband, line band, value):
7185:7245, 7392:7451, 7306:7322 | -0.085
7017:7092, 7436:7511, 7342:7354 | 0.021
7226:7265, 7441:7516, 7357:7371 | -0.099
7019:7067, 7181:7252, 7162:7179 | 0.288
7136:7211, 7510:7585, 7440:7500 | -0.078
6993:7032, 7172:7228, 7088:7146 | 0.290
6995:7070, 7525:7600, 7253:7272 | 0.228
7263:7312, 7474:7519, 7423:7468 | -0.036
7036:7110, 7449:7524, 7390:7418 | -0.027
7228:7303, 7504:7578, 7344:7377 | -0.119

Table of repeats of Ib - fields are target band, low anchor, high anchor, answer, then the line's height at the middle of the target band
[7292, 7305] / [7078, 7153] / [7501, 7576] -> -0.05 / 12.3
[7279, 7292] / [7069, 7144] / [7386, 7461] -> 0.07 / 13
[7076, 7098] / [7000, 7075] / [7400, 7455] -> 0.34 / 12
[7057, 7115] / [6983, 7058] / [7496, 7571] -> 0.38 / 12.5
